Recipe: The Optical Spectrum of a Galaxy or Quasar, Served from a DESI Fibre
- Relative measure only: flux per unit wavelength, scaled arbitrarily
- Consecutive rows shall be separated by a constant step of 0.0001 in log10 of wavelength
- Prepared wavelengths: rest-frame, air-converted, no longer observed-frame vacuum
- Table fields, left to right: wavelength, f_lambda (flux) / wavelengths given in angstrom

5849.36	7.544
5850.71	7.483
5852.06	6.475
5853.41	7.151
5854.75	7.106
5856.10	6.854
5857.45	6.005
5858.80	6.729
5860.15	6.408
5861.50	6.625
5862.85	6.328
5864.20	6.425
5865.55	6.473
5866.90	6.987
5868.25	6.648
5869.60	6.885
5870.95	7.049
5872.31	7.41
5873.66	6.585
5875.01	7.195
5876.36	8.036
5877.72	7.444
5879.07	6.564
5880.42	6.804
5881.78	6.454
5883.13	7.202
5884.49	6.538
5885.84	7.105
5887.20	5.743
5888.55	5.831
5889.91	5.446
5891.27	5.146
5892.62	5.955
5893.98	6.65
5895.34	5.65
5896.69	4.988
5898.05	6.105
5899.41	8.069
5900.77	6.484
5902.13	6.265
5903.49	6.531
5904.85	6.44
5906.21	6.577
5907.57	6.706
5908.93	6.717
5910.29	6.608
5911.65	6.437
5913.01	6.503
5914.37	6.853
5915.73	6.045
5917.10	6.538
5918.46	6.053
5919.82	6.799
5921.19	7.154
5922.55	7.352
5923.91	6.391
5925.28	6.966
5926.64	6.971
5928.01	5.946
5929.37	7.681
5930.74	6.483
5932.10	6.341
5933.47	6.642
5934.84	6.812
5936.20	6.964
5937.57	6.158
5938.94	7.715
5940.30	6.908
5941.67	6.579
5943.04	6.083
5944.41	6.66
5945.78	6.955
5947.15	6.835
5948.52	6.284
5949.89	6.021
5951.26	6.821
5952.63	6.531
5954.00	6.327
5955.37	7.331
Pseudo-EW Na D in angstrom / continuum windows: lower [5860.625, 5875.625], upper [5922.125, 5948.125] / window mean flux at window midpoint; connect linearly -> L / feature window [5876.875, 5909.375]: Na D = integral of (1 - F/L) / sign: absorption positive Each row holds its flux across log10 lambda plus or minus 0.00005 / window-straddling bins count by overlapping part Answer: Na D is 1.8 angstrom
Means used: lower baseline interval 6.78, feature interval 6.4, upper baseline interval 6.75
